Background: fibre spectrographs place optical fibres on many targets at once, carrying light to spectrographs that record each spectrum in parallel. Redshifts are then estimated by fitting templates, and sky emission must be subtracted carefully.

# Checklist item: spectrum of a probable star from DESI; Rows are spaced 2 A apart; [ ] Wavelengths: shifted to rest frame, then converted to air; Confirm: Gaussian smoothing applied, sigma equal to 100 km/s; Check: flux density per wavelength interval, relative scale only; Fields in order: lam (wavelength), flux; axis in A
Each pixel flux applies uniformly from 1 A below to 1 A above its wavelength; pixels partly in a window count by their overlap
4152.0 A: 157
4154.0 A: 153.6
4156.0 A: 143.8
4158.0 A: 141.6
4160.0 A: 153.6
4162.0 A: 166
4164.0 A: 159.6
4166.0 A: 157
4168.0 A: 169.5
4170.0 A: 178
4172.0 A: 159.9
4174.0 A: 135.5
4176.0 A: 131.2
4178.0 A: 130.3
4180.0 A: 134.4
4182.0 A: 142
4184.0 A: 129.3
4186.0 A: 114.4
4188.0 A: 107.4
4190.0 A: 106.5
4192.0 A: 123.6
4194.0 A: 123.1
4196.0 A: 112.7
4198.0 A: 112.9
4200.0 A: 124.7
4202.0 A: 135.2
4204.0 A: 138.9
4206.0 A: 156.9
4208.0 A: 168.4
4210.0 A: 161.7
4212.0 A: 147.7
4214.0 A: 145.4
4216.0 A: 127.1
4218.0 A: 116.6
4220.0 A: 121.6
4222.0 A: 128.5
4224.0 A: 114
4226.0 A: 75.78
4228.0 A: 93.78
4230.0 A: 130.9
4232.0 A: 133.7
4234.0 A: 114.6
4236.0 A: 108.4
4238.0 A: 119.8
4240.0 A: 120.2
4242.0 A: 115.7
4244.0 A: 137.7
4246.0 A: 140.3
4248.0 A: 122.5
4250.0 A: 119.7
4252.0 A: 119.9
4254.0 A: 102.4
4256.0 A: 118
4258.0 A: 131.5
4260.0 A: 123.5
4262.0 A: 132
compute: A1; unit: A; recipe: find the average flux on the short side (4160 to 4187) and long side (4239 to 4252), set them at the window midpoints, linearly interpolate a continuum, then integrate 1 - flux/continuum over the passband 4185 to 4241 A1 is 4.4 A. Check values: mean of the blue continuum 147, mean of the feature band 124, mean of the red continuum 126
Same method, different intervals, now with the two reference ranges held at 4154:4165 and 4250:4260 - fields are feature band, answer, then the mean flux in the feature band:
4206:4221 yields -1.0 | 142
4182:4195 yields 2.1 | 119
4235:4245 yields 0.3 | 120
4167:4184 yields 0.1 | 147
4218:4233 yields 1.7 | 114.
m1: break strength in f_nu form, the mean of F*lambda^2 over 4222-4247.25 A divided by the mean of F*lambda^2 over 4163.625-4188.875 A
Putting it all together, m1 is 0.9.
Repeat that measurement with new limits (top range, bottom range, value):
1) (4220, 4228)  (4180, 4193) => 0.89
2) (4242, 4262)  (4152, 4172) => 0.82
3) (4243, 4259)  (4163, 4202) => 0.95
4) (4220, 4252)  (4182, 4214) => 0.92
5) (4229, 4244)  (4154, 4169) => 0.81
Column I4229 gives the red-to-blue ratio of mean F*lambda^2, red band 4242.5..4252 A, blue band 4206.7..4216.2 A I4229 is 0.9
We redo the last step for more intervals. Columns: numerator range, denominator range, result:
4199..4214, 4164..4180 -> 0.99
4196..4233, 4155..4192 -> 0.93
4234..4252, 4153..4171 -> 0.80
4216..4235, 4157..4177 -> 0.76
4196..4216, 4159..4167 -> 0.91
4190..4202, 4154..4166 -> 0.79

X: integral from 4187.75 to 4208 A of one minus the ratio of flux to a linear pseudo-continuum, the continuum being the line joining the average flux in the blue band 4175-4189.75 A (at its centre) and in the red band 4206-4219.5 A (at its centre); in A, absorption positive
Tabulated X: 1.3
